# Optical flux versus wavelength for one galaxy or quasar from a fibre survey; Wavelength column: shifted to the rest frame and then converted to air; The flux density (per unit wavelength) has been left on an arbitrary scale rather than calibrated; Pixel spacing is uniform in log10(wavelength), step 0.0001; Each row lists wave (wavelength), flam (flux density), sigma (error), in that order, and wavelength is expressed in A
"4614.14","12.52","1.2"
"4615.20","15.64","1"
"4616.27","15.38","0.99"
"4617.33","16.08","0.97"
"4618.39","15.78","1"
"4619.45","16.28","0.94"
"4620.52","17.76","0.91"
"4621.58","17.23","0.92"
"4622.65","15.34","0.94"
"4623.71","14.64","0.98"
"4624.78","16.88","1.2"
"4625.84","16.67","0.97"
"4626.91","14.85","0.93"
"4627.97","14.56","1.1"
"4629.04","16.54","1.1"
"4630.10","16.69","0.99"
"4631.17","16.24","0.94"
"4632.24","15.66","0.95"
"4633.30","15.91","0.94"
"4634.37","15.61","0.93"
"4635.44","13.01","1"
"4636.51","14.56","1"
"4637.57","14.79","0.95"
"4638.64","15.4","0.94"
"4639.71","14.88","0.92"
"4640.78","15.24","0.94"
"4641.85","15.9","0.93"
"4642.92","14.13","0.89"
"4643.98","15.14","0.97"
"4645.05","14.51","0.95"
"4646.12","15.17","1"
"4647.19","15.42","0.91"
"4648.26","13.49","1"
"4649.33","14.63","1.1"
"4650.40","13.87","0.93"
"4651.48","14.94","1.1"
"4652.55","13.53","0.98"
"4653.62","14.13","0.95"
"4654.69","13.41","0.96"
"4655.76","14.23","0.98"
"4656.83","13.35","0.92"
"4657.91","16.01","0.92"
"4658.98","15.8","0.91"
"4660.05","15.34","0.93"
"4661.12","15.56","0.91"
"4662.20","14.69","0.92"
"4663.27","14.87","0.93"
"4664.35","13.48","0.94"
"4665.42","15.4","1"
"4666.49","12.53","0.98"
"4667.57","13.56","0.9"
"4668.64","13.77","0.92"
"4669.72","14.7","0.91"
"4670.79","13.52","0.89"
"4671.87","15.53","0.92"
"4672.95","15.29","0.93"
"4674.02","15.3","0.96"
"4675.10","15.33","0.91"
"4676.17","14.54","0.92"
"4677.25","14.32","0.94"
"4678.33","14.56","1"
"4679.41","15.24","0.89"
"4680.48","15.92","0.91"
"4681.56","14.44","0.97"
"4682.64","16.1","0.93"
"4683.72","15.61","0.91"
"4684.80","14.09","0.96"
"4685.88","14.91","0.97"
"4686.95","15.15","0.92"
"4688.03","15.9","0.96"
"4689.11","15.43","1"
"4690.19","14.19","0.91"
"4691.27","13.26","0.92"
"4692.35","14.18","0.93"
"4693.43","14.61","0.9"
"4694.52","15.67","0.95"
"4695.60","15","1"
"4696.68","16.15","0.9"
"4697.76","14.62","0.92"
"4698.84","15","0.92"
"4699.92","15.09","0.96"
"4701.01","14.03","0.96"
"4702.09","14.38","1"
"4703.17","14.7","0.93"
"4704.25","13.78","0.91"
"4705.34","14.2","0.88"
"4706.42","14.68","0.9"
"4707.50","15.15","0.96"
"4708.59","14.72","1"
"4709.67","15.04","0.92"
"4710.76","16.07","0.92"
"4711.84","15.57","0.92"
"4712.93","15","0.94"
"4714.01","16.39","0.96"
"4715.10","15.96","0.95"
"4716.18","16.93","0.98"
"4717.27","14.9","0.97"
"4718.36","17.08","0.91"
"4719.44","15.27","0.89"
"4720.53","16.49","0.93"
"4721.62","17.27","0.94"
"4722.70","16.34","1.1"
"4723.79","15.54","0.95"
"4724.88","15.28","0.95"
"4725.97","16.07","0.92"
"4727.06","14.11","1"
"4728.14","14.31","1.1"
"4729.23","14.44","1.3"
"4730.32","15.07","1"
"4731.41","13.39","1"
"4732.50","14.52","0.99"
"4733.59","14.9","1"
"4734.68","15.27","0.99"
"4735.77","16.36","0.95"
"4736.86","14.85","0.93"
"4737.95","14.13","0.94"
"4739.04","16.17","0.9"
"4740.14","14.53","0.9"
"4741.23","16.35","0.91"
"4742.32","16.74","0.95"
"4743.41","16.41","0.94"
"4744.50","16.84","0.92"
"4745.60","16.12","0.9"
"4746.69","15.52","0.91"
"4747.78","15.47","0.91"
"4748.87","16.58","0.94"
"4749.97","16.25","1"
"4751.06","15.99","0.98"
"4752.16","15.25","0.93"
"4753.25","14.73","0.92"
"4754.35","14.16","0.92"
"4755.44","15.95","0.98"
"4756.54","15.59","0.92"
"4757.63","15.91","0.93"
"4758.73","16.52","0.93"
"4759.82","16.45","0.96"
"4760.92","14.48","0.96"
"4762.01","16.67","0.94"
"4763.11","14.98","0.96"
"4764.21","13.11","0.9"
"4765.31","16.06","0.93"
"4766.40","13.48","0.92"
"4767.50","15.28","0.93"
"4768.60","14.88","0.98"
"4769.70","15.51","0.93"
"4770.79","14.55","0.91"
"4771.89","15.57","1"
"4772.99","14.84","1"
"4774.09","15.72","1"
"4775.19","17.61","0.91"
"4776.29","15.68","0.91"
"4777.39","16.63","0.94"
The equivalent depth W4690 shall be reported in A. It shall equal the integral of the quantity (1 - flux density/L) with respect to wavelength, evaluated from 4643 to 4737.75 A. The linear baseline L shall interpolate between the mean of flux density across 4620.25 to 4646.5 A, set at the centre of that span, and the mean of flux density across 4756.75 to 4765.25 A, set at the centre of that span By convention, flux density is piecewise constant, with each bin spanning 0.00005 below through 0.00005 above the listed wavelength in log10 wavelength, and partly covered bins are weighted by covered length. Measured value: 3.4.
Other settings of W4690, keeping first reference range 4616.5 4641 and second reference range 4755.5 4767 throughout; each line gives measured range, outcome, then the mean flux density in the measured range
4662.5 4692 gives 1.6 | 14.7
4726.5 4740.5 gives 0.6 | 14.8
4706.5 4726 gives -0.4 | 15.8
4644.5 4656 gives 1.0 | 14.3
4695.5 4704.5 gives 0.4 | 14.8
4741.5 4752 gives -0.5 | 16.2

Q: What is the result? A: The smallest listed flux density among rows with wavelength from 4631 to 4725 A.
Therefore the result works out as 12.53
